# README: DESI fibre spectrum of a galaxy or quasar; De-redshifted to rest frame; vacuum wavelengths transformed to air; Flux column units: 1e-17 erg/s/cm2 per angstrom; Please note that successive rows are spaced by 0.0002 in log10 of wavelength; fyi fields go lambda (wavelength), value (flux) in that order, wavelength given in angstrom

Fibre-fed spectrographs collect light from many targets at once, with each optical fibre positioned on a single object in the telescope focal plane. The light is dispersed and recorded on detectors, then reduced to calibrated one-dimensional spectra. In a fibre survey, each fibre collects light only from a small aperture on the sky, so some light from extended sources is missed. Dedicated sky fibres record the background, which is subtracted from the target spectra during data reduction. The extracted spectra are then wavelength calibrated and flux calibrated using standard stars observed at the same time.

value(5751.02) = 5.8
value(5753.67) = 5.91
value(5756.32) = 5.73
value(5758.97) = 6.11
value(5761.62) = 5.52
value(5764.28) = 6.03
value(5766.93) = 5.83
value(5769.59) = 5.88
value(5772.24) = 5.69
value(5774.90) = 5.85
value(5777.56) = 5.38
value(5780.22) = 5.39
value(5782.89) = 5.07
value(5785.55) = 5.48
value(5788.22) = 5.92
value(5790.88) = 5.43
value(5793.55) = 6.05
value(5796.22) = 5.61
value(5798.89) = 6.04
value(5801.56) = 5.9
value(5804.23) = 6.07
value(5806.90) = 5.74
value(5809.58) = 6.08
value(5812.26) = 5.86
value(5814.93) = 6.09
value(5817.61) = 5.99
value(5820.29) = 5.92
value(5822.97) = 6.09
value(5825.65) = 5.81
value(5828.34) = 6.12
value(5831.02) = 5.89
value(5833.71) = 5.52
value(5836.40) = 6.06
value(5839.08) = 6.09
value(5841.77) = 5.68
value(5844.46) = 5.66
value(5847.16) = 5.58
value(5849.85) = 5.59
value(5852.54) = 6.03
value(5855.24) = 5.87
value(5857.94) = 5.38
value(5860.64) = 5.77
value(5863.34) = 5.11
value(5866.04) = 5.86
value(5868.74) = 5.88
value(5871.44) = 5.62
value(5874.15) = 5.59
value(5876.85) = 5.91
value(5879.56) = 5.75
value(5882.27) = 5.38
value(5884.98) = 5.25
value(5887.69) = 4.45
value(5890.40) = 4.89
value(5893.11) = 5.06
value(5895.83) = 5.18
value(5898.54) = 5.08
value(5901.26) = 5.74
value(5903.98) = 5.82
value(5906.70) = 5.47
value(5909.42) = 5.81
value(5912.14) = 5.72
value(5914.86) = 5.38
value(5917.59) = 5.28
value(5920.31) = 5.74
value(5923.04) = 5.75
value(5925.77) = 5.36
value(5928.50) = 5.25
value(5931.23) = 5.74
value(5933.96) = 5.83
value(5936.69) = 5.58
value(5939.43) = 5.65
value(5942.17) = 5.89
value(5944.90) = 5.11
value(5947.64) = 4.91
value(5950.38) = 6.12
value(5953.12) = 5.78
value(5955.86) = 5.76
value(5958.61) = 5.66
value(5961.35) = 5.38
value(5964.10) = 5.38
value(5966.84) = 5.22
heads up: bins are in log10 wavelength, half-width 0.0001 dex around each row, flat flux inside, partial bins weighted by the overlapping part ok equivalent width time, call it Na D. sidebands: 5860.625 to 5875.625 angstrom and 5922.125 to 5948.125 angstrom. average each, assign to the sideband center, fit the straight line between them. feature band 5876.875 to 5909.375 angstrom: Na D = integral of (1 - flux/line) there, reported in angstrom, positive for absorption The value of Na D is 1.5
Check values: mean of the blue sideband 5.63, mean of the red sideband 5.52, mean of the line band 5.33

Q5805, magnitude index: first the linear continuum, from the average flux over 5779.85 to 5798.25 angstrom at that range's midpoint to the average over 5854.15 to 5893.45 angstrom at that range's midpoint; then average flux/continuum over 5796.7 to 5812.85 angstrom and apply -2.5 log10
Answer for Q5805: -0.07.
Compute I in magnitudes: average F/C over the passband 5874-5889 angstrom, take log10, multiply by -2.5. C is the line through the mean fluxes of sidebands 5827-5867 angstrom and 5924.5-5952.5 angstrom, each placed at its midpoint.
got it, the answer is 0.06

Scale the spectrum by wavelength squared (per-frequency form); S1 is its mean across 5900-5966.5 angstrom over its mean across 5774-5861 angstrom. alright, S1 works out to 1.00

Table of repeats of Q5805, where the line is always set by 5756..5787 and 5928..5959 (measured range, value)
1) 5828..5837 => -0.04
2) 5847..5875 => -0.01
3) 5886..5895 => 0.16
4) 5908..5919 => 0.01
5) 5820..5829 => -0.06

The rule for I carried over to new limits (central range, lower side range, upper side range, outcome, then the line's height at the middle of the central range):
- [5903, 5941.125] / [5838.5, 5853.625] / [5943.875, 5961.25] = 0.00 mag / 5.61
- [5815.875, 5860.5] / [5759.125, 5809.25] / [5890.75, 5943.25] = -0.03 mag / 5.65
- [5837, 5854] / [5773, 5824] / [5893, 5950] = -0.02 mag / 5.68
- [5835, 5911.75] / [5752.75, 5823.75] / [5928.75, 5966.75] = 0.02 mag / 5.68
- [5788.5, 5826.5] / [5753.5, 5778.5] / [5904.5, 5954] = -0.03 mag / 5.74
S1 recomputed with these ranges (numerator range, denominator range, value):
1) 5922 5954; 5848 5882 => 1.01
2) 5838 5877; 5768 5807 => 1.02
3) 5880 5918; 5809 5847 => 0.93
